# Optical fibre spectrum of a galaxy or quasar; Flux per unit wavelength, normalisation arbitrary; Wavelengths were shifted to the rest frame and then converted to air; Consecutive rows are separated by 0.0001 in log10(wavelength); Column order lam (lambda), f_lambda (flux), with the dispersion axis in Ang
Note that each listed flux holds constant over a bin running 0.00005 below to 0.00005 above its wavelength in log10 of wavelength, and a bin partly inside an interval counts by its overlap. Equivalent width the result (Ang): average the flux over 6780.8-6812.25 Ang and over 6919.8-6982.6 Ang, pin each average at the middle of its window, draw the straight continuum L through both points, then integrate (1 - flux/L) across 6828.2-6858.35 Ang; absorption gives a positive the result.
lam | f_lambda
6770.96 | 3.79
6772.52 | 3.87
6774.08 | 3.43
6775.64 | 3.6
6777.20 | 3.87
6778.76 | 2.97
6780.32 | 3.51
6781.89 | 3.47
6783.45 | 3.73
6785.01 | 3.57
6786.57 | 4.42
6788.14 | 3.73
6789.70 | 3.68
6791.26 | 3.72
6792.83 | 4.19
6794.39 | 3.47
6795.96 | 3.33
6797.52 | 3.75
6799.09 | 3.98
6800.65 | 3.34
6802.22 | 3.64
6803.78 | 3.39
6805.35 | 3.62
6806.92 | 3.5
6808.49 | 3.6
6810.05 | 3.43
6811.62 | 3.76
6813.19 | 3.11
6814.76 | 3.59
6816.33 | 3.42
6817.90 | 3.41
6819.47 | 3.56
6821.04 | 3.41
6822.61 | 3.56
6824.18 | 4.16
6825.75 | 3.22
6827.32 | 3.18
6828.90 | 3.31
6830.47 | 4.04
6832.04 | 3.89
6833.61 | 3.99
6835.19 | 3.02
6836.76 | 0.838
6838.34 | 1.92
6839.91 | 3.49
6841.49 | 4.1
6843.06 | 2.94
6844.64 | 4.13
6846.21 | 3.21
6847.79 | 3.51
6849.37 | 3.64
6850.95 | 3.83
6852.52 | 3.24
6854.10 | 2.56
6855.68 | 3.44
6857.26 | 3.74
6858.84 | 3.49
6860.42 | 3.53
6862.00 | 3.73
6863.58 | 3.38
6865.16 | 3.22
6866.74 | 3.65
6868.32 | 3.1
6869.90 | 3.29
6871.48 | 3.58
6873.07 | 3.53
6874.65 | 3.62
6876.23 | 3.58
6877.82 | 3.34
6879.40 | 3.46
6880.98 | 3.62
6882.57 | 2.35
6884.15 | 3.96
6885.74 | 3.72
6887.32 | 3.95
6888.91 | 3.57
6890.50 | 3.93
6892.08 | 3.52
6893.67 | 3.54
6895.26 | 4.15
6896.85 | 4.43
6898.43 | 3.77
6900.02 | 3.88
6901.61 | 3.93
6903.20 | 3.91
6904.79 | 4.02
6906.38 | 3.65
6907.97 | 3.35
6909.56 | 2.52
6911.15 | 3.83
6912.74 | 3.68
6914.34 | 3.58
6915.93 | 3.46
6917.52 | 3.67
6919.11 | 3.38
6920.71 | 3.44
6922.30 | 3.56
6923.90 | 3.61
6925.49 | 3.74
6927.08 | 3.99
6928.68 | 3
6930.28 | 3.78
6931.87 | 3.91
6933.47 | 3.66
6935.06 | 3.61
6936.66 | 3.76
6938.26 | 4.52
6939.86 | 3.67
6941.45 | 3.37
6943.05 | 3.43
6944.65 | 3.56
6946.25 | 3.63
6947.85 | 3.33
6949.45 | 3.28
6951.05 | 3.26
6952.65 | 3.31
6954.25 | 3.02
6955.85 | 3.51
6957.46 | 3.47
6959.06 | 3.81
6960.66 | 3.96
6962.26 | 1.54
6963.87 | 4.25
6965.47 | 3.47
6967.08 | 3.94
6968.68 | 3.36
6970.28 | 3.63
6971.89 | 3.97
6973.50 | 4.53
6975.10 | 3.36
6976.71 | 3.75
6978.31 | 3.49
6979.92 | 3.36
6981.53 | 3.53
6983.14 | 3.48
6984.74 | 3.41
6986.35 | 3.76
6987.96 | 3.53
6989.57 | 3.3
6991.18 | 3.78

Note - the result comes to 2.7 Ang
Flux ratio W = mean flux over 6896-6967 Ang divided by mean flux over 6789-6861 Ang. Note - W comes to 1.04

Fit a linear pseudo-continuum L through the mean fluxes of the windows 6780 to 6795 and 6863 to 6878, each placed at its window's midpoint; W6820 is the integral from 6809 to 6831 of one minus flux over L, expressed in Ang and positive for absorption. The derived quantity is 0.75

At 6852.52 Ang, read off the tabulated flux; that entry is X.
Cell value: 3.24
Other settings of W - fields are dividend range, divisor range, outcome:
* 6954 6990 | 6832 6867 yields 1.07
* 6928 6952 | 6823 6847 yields 1.09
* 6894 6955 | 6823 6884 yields 1.07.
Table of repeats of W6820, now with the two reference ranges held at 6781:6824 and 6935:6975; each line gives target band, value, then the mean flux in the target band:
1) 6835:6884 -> 3.94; 3.31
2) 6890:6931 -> -0.99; 3.66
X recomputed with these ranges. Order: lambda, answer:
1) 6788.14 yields 3.73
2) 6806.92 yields 3.5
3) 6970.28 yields 3.63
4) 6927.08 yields 3.99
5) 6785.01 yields 3.57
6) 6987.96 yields 3.53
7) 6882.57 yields 2.35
